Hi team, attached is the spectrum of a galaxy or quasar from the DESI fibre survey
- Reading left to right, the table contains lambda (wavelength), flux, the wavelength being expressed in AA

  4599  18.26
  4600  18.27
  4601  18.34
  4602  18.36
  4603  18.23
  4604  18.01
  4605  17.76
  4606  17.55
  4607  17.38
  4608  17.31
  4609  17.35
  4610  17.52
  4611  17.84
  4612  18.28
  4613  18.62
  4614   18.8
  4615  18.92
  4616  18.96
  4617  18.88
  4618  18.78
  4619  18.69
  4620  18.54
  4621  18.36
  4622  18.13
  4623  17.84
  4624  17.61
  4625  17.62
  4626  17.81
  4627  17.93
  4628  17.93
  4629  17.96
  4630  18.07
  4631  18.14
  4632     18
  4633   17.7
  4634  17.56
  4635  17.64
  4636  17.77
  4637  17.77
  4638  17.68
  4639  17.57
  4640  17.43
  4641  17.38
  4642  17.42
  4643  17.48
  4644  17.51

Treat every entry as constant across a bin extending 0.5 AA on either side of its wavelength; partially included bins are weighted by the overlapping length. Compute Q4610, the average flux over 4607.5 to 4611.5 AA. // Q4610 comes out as 17.5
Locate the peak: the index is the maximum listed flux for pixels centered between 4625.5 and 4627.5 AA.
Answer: 17.93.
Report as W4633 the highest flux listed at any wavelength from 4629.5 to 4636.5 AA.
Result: 18.14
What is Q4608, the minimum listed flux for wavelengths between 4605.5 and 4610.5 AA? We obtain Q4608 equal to 17.31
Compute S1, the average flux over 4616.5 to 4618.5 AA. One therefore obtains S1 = 18.8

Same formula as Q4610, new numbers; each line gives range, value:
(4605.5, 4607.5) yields 17.5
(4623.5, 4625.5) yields 17.6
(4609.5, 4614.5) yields 18.2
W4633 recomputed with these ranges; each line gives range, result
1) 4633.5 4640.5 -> 17.77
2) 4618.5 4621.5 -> 18.69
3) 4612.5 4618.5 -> 18.96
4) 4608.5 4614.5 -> 18.8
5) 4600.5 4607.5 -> 18.36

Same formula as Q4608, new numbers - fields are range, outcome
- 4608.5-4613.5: 17.35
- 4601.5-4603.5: 18.23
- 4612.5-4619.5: 18.62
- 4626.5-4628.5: 17.93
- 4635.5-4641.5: 17.38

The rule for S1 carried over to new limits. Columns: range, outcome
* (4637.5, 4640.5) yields 17.6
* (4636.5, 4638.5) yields 17.7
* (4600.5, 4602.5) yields 18.4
